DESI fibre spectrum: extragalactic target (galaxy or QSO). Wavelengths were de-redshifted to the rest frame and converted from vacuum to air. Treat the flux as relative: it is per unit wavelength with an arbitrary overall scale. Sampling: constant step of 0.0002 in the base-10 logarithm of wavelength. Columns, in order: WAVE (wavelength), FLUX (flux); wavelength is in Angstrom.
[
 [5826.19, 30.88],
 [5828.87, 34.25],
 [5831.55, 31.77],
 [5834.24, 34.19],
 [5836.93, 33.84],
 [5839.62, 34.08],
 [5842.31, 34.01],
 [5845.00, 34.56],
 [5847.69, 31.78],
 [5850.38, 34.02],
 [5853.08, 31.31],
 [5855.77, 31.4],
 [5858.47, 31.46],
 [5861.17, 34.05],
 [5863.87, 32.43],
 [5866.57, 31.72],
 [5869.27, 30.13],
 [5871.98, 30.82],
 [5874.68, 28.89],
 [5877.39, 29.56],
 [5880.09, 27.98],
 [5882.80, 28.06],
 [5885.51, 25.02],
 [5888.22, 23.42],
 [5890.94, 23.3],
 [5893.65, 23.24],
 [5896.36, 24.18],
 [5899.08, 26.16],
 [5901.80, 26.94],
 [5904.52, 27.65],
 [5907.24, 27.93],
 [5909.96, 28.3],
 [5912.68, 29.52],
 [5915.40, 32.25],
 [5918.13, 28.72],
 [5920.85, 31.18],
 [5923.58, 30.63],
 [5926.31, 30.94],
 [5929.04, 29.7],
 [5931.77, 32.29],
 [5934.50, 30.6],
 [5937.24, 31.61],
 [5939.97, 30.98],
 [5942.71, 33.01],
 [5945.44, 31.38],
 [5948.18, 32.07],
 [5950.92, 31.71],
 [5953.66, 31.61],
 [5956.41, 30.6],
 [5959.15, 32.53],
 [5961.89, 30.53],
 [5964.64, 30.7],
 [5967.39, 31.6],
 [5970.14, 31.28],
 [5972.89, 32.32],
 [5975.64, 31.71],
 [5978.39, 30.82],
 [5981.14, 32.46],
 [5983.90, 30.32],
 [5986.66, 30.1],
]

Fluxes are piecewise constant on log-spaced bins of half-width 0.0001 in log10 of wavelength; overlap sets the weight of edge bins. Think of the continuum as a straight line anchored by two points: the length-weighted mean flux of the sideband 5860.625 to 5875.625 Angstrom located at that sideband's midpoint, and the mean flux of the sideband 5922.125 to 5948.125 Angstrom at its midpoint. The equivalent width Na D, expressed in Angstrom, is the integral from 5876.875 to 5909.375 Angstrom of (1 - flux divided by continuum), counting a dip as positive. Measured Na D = 5.4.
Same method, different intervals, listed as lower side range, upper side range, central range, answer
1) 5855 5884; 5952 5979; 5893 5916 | 2.7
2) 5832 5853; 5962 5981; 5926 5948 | 0.4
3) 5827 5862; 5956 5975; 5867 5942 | 8.5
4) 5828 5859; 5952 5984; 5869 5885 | 1.8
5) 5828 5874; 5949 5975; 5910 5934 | 1.0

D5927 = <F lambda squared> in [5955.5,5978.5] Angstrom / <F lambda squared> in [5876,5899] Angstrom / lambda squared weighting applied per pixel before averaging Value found 1.3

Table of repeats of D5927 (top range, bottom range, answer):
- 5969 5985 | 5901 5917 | 1.12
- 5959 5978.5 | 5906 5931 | 1.07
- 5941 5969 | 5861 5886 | 1.09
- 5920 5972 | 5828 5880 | 1.00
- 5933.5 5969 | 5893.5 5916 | 1.17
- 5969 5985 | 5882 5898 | 1.33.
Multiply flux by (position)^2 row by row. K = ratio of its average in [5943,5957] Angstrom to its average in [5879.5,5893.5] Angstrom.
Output 1.28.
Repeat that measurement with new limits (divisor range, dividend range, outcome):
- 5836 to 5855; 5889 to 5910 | 0.79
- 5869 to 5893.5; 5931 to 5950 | 1.19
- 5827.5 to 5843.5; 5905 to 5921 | 0.90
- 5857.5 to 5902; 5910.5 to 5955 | 1.13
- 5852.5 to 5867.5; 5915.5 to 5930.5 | 0.97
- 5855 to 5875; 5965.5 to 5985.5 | 1.04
